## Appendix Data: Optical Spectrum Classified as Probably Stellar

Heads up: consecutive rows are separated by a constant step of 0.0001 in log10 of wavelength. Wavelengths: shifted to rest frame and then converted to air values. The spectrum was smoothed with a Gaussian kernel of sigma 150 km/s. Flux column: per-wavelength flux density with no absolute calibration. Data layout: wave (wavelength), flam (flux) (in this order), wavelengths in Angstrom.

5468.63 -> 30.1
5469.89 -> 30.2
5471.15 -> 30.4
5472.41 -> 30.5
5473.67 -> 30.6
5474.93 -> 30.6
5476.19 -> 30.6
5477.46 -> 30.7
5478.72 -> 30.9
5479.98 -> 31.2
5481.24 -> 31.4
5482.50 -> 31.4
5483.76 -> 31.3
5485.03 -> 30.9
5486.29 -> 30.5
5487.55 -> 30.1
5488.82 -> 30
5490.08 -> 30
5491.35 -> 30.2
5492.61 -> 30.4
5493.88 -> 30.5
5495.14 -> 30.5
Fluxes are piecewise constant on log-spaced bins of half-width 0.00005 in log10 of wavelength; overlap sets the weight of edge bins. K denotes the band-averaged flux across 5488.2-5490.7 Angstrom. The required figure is 30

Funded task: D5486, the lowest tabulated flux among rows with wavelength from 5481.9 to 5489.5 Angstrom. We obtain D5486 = 30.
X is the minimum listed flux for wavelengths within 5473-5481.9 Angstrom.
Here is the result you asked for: 30.6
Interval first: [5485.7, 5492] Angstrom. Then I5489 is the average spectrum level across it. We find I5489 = 30.2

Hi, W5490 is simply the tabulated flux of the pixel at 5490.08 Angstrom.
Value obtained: 30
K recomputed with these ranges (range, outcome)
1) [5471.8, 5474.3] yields 30.6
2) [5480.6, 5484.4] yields 31.4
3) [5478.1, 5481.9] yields 31.2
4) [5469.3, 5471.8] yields 30.3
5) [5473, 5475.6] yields 30.6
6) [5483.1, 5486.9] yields 30.9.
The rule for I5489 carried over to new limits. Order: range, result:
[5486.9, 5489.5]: 30.1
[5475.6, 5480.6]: 30.8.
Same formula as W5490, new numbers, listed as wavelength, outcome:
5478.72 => 30.9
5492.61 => 30.4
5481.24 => 31.4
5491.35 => 30.2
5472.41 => 30.5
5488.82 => 30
